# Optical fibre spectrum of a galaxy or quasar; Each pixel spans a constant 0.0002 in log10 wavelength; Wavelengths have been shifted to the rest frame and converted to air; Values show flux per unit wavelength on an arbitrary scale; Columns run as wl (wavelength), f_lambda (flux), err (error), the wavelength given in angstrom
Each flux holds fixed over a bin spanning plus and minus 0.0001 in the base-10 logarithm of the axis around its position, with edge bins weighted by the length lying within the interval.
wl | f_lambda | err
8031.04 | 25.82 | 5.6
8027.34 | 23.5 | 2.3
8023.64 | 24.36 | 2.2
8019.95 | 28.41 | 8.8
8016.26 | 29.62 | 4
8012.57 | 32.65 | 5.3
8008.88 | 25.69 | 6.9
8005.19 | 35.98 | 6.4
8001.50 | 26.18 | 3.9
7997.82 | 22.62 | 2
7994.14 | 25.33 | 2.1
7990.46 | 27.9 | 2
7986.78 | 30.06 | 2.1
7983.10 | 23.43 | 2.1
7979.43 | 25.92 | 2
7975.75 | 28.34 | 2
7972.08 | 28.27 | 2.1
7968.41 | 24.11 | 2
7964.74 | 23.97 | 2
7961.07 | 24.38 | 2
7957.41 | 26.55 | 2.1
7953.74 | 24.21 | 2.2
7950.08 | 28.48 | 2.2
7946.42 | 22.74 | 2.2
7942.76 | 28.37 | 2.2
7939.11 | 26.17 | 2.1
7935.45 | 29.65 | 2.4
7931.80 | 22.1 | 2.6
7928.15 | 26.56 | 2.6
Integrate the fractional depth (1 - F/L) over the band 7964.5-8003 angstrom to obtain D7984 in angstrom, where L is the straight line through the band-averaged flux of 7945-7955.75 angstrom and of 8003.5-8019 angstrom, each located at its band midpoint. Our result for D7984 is 2.9 angstrom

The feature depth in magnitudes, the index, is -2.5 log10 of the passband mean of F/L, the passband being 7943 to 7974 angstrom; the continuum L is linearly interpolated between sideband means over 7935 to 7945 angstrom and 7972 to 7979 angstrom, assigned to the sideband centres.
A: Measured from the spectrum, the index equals 0.091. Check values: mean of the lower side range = 27.6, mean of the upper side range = 27.8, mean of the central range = 25.5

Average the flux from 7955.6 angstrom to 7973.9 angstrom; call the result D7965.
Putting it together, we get 25.5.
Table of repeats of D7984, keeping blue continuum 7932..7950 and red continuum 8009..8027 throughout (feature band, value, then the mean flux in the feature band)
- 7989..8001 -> 0.99 angstrom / 25.3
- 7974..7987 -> 0.35 angstrom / 26.5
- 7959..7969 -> 1.01 angstrom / 24.2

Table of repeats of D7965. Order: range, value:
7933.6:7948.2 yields 26.7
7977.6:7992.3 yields 26.8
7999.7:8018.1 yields 30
